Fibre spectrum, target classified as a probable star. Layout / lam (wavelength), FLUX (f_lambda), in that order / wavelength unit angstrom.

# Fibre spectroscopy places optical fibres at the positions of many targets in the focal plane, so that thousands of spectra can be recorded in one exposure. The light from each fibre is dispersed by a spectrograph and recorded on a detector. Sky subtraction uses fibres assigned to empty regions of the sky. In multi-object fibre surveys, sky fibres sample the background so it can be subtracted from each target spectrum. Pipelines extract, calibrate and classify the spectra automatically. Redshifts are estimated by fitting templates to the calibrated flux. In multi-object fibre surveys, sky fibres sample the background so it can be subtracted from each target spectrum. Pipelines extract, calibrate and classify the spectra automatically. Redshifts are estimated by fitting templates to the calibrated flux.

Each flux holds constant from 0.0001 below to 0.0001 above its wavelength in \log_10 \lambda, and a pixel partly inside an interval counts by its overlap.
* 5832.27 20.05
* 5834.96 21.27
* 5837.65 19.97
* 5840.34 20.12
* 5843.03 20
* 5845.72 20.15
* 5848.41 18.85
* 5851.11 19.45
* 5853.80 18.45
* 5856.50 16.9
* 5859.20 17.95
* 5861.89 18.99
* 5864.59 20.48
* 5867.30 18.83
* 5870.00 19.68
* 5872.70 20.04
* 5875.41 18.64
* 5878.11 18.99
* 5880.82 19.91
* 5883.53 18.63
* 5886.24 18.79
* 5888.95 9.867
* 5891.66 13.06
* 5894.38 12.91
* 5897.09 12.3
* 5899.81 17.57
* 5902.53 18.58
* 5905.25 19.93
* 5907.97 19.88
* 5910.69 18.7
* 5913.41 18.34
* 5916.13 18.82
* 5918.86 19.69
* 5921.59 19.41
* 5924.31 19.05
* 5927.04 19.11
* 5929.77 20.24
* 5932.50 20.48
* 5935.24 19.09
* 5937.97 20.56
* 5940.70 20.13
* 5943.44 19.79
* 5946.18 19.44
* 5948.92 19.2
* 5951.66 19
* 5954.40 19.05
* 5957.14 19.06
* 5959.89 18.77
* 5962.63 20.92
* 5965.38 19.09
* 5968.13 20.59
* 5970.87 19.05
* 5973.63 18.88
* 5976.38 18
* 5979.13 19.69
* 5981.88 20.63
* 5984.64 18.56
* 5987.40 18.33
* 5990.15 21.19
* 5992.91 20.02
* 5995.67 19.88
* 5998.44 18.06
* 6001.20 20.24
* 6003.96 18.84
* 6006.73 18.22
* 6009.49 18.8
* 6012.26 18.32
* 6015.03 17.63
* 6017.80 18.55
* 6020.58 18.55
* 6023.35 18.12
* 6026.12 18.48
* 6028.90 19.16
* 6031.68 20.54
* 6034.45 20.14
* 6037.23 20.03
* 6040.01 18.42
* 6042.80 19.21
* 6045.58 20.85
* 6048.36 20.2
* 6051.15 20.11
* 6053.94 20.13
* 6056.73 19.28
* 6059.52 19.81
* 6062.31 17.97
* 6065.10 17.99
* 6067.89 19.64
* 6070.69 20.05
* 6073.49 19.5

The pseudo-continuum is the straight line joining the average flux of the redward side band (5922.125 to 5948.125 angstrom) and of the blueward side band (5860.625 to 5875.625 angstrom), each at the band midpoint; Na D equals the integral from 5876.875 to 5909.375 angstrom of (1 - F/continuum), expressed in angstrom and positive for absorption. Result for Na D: 4.8 angstrom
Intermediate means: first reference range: 19.5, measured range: 16.7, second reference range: 19.7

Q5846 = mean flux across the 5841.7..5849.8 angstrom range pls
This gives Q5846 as 19.7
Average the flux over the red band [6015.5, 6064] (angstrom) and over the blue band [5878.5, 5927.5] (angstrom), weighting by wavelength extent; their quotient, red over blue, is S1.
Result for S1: 1.11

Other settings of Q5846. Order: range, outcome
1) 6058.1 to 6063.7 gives 18.9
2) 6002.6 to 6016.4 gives 18.4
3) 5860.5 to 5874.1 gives 19.6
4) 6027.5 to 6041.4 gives 19.7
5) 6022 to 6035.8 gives 19.3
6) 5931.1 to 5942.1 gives 20.1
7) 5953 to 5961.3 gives 19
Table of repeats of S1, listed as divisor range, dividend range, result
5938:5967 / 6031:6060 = 1.02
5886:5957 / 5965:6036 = 1.05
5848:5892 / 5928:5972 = 1.08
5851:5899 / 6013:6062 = 1.11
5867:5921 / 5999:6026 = 1.05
